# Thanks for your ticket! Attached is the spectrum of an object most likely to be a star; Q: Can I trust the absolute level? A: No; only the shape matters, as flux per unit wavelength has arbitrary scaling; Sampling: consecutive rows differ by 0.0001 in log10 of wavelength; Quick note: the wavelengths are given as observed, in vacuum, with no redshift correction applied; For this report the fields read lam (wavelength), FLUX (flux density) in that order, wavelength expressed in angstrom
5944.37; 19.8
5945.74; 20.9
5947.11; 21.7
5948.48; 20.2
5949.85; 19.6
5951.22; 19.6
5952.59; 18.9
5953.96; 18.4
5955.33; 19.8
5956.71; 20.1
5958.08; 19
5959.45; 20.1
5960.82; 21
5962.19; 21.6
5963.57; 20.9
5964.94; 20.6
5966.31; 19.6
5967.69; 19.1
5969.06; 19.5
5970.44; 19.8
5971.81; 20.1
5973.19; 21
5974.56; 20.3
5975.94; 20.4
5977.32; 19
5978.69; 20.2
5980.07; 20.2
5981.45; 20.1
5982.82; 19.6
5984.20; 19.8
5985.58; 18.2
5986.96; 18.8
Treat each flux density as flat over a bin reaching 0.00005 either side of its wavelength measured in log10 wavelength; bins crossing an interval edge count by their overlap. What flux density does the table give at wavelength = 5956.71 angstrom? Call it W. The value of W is 20.1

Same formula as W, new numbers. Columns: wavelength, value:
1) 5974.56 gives 20.3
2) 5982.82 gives 19.6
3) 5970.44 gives 19.8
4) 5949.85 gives 19.6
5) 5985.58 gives 18.2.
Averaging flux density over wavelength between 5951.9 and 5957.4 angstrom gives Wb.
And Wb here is 19.3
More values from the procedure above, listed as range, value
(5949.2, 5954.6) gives 19.1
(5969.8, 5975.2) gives 20.3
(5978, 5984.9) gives 20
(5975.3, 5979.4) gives 19.9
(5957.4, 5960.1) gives 19.6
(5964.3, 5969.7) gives 19.7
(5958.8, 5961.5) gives 20.6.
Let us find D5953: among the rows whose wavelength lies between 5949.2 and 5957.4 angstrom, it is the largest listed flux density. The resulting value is 20.1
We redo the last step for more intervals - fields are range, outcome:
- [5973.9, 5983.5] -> 20.4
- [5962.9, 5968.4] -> 20.9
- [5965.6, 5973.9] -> 21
